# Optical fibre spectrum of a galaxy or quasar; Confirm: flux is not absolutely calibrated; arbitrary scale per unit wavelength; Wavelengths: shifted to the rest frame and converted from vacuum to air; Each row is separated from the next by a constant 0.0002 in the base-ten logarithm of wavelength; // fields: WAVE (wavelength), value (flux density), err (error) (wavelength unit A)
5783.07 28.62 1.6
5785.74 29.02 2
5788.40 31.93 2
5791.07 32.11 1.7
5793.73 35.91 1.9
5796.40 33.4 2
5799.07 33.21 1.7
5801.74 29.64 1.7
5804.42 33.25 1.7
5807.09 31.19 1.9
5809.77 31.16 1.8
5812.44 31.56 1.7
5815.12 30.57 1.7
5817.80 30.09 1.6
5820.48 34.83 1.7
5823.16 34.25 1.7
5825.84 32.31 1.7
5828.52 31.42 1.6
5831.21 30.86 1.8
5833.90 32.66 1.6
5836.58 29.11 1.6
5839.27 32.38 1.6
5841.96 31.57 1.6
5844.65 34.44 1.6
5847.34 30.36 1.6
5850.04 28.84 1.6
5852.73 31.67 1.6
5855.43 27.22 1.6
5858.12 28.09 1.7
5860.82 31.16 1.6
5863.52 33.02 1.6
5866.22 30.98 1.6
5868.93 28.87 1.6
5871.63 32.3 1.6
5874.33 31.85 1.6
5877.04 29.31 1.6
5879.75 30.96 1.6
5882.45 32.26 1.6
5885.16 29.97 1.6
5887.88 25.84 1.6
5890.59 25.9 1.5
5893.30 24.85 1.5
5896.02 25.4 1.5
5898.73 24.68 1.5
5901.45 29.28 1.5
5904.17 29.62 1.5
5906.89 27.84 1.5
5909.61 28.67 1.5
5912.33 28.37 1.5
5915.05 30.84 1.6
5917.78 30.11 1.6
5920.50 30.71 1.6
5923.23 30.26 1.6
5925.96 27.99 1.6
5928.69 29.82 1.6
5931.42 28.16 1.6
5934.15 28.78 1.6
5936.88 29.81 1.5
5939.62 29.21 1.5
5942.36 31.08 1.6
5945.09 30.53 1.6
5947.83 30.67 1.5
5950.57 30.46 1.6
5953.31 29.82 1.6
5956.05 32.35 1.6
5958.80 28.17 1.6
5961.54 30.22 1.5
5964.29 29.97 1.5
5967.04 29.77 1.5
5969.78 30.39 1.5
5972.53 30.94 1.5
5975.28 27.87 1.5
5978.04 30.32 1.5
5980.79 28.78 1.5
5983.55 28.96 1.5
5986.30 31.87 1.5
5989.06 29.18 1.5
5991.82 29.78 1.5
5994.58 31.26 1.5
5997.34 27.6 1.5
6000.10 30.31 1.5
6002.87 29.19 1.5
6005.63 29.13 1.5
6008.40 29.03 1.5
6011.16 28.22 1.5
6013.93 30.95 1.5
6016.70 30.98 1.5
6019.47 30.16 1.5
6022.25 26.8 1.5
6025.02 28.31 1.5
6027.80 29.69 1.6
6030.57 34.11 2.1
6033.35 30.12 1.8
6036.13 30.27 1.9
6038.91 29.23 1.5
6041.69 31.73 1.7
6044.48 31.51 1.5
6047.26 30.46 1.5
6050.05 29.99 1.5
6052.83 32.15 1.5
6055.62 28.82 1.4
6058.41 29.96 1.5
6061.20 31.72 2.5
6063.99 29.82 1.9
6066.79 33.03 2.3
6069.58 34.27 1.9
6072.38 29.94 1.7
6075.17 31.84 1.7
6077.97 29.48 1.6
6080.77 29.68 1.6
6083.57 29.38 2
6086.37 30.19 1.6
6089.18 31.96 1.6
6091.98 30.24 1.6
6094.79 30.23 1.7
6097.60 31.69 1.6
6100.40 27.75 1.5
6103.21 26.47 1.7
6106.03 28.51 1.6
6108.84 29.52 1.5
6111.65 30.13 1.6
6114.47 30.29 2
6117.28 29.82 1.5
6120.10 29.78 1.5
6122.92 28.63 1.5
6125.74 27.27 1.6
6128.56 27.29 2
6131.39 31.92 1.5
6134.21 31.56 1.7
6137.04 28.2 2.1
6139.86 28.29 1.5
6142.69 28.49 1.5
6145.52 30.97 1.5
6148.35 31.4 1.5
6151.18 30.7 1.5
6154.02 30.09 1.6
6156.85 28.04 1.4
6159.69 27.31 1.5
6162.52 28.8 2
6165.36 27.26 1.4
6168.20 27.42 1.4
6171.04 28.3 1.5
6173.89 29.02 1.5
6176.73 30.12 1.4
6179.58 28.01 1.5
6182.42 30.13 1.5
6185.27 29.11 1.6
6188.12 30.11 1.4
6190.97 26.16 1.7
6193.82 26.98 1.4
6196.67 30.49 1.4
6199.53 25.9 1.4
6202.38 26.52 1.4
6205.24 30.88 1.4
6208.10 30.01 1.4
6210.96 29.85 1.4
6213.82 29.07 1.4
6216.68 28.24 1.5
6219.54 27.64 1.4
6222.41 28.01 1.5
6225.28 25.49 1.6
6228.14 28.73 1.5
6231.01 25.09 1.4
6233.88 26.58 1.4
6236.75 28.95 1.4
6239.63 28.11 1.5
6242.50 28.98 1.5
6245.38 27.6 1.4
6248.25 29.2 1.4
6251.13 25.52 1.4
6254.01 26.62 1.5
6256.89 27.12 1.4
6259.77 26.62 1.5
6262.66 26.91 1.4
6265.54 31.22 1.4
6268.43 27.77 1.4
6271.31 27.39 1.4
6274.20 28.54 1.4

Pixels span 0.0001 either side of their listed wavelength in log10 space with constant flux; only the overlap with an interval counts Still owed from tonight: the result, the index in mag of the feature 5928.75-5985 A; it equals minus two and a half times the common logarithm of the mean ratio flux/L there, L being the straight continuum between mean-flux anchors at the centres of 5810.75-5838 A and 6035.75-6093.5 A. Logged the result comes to 0.05 mag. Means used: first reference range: 31.8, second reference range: 30.8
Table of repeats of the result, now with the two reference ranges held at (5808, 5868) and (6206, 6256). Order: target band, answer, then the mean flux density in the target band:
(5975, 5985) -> 0.03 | 29.1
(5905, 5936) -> 0.05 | 29.3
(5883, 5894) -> 0.14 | 27.1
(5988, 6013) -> 0.02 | 29.3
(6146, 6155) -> -0.08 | 30.8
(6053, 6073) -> -0.07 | 31.2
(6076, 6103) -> -0.03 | 29.9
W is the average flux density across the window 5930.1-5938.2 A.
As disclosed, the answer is 28.9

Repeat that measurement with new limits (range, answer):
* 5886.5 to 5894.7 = 25.5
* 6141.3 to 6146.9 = 29.7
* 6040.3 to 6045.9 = 31.6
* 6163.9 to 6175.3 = 28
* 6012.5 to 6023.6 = 29.7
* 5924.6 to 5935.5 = 28.7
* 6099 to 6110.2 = 28.1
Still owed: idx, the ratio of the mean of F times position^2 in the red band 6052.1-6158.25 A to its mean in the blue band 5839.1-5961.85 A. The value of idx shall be 1.1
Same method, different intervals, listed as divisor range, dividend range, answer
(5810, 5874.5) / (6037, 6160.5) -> 1.05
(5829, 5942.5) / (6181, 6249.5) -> 1.06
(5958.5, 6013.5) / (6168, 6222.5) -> 1.04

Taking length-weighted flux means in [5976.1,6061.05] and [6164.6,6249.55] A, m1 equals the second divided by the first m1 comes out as 0.94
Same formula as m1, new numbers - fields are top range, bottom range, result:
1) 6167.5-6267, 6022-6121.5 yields 0.93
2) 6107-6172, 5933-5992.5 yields 0.97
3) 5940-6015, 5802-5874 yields 0.95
